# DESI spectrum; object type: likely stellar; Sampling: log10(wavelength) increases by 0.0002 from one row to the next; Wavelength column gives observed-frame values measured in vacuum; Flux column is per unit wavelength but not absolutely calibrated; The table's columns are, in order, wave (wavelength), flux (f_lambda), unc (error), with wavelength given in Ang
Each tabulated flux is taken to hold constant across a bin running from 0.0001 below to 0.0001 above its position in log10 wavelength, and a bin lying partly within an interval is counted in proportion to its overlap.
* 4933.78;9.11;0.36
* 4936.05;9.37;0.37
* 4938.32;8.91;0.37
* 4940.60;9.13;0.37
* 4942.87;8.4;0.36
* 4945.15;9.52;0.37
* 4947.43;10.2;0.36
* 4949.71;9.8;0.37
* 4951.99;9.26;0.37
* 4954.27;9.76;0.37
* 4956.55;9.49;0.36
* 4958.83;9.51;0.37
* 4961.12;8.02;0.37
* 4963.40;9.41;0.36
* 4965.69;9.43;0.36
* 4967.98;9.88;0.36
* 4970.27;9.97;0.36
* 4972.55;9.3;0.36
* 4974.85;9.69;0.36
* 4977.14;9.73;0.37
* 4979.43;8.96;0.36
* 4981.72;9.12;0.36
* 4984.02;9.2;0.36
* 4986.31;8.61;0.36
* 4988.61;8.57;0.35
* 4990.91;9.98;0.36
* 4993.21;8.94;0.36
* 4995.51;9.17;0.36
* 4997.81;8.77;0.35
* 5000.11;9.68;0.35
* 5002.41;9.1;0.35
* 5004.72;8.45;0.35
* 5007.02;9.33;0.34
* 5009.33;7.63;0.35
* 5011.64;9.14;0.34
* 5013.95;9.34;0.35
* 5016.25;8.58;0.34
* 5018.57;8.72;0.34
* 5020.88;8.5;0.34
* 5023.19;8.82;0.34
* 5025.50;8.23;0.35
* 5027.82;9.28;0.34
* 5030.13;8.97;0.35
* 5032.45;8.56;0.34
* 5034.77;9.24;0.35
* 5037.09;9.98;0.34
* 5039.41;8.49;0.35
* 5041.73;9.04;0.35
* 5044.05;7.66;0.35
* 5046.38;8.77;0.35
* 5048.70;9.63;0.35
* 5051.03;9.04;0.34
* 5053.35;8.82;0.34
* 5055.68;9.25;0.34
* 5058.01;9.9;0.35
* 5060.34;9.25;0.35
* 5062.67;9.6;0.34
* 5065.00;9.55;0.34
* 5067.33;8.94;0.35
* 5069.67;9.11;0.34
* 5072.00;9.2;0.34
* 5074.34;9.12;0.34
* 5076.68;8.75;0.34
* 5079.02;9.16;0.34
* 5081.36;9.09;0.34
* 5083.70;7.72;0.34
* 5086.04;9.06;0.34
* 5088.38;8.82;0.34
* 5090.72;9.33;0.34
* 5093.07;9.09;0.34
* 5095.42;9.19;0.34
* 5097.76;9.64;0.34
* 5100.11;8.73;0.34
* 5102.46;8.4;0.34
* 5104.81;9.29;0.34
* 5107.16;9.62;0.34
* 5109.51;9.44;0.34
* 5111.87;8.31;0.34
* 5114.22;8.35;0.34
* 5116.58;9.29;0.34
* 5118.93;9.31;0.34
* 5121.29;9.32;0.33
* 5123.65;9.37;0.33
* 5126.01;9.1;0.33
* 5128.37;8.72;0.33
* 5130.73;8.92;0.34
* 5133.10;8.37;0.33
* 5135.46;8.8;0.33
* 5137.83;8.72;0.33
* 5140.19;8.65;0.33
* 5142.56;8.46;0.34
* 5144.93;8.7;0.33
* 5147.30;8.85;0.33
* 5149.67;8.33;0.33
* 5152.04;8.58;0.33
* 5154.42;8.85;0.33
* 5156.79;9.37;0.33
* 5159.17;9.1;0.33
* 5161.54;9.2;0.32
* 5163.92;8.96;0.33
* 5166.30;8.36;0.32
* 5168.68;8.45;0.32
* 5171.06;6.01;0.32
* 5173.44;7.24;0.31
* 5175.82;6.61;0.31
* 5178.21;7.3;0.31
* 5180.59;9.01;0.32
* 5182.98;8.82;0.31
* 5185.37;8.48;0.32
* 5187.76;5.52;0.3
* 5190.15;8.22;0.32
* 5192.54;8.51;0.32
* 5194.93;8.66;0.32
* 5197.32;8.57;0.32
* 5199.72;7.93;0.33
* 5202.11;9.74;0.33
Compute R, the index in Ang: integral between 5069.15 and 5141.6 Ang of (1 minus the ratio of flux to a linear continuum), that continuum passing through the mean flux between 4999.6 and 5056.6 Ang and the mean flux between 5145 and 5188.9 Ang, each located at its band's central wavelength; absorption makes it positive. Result -4.0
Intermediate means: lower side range 8.88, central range 8.96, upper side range 8.18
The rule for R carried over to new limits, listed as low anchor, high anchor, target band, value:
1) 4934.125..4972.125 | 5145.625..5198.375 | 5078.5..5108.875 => -1.3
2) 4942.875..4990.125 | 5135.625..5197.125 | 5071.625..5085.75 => -0.1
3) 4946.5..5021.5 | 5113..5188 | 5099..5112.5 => -0.5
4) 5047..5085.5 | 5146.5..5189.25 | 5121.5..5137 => -0.7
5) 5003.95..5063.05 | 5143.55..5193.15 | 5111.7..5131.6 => -1.3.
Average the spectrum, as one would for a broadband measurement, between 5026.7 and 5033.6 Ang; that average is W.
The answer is 8.94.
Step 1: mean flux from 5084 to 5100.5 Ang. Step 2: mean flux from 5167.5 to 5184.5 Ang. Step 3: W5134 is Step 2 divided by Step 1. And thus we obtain 0.8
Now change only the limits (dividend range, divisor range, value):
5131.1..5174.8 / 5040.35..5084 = 0.94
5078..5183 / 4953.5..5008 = 0.94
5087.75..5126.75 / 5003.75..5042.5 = 1.03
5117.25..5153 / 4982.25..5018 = 0.98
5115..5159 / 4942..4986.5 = 0.95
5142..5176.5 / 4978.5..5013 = 0.93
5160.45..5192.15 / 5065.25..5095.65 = 0.88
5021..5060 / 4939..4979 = 0.95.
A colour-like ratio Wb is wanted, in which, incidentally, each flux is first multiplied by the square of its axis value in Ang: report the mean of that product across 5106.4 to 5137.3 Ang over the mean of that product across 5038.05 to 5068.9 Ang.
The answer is 1.02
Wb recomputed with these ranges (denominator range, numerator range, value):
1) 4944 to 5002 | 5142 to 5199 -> 0.95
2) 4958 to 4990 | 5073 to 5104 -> 1.01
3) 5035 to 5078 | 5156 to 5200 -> 0.93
